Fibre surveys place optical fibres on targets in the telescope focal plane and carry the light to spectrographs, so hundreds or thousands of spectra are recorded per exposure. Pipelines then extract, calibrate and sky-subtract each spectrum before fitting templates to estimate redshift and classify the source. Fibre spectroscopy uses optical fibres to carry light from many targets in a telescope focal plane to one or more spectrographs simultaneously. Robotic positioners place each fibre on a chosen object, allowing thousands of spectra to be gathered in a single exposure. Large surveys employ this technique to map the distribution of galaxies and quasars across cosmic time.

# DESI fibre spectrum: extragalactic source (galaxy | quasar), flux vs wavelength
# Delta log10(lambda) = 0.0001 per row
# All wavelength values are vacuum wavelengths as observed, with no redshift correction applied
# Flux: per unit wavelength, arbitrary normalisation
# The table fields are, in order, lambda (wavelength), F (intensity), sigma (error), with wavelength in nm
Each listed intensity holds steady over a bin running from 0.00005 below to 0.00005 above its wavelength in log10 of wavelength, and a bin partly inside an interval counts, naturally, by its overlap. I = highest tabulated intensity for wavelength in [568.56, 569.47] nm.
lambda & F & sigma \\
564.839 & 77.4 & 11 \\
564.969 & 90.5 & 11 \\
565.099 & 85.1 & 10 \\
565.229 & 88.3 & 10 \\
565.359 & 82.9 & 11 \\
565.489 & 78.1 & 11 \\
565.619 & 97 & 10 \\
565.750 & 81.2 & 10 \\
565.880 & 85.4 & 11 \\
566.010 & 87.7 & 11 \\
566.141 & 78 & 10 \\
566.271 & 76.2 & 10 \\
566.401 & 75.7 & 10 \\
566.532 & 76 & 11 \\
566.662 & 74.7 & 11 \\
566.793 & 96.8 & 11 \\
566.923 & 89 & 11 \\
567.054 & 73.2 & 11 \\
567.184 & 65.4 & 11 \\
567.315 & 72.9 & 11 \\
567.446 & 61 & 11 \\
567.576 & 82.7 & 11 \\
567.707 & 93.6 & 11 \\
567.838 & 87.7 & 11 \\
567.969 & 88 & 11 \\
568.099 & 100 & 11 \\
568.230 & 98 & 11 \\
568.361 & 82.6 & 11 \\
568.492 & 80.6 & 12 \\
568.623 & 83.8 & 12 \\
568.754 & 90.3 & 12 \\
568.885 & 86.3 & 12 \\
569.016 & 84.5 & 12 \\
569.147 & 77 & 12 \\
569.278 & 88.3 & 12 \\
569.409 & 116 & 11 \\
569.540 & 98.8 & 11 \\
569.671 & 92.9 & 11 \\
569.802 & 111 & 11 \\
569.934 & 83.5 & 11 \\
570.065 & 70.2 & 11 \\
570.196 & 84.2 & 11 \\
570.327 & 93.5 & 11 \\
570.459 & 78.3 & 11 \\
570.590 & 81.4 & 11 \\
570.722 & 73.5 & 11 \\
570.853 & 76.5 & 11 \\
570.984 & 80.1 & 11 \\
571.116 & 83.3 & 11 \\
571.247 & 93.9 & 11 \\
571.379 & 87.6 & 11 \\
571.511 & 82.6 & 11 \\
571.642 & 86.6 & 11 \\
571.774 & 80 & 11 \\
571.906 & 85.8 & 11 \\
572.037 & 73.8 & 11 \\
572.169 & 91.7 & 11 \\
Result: 116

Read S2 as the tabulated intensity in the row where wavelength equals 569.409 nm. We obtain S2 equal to 116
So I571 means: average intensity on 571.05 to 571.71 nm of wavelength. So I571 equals 86.7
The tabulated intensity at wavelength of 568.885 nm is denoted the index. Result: 86.3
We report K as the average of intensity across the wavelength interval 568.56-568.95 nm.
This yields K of 86.8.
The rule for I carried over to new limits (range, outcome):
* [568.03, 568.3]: 100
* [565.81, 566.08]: 87.7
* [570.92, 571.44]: 93.9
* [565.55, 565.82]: 97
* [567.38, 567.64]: 82.7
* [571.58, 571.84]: 86.6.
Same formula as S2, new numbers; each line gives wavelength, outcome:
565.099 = 85.1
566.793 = 96.8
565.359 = 82.9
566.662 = 74.7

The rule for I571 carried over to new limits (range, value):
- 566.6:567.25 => 79.8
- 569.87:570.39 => 82.9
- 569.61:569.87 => 102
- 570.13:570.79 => 82.2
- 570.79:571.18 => 80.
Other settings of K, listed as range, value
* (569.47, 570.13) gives 91.5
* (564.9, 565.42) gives 86.7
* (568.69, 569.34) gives 85.3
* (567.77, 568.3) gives 93.3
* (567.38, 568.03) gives 82.5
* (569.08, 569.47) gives 93.5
